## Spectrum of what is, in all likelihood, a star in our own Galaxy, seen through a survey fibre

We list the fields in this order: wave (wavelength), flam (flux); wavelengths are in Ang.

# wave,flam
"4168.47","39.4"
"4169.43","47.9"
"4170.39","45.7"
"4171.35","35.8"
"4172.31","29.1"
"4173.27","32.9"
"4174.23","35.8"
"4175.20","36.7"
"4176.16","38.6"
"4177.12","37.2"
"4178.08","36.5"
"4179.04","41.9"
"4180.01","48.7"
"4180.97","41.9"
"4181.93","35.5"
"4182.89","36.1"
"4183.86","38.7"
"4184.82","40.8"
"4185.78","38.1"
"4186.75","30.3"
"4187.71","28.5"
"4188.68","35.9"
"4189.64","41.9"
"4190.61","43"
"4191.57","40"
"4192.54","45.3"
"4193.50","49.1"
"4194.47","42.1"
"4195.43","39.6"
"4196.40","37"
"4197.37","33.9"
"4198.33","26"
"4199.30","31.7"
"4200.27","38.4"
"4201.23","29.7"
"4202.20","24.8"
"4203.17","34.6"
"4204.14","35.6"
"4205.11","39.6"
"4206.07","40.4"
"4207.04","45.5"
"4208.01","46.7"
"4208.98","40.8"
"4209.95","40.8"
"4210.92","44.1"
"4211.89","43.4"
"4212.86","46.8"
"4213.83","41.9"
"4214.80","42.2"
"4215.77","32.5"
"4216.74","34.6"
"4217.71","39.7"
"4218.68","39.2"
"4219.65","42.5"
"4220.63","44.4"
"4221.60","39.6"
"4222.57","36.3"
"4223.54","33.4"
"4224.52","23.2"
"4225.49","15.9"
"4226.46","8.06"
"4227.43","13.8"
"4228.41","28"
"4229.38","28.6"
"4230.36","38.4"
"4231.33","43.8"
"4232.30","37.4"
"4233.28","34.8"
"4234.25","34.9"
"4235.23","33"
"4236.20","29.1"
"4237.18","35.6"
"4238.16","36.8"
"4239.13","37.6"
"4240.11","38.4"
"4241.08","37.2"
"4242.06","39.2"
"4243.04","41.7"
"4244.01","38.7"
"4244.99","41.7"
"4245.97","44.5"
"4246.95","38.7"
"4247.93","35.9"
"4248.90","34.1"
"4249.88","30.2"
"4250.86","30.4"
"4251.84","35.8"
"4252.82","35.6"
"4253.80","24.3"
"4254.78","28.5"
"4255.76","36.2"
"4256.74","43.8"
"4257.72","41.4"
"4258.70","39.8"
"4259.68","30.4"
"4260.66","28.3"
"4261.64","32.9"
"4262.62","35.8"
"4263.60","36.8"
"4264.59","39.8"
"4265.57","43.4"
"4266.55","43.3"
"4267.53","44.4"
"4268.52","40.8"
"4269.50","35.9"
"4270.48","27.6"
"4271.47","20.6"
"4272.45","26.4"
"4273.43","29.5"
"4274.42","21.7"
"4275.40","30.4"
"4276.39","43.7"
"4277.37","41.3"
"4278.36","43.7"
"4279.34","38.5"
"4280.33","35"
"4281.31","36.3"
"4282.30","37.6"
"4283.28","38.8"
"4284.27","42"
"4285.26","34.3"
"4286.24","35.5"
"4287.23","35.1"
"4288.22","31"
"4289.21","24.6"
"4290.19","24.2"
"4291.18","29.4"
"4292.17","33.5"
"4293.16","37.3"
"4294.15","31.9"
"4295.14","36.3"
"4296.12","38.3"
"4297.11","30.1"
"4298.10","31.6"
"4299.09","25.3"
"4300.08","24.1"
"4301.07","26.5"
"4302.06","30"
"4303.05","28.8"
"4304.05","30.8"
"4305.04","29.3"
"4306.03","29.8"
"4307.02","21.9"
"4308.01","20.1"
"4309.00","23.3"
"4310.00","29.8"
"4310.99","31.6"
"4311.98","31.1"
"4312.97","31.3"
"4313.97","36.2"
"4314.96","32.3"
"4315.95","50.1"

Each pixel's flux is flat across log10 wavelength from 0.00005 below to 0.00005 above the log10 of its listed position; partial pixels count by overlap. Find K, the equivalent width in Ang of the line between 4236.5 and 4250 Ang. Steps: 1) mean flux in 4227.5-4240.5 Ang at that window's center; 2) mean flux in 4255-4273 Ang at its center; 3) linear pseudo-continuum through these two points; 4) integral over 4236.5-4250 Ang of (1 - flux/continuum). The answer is -1.21 Ang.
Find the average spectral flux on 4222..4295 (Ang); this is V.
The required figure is 34.2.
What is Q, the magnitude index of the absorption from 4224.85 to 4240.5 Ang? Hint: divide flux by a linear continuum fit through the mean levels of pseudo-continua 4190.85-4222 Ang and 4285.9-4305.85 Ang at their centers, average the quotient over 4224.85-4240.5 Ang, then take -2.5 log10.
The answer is 0.187 mag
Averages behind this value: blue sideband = 39.2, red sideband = 30.6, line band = 30.8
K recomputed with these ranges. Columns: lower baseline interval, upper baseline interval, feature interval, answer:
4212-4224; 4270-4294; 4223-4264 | 3.6 Ang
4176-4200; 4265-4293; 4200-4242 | 1.5 Ang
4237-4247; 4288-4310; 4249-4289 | -1.0 Ang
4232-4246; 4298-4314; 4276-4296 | -3.1 Ang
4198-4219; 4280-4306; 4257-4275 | -0.2 Ang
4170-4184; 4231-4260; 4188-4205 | 0.3 Ang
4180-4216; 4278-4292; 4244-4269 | -0.6 Ang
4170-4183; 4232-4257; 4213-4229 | 1.8 Ang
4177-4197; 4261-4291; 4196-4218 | 0.3 Ang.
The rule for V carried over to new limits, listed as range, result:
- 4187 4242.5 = 36.2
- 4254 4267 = 36.7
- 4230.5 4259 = 36.5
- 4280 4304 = 32.3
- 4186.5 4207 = 36.8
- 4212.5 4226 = 36.4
